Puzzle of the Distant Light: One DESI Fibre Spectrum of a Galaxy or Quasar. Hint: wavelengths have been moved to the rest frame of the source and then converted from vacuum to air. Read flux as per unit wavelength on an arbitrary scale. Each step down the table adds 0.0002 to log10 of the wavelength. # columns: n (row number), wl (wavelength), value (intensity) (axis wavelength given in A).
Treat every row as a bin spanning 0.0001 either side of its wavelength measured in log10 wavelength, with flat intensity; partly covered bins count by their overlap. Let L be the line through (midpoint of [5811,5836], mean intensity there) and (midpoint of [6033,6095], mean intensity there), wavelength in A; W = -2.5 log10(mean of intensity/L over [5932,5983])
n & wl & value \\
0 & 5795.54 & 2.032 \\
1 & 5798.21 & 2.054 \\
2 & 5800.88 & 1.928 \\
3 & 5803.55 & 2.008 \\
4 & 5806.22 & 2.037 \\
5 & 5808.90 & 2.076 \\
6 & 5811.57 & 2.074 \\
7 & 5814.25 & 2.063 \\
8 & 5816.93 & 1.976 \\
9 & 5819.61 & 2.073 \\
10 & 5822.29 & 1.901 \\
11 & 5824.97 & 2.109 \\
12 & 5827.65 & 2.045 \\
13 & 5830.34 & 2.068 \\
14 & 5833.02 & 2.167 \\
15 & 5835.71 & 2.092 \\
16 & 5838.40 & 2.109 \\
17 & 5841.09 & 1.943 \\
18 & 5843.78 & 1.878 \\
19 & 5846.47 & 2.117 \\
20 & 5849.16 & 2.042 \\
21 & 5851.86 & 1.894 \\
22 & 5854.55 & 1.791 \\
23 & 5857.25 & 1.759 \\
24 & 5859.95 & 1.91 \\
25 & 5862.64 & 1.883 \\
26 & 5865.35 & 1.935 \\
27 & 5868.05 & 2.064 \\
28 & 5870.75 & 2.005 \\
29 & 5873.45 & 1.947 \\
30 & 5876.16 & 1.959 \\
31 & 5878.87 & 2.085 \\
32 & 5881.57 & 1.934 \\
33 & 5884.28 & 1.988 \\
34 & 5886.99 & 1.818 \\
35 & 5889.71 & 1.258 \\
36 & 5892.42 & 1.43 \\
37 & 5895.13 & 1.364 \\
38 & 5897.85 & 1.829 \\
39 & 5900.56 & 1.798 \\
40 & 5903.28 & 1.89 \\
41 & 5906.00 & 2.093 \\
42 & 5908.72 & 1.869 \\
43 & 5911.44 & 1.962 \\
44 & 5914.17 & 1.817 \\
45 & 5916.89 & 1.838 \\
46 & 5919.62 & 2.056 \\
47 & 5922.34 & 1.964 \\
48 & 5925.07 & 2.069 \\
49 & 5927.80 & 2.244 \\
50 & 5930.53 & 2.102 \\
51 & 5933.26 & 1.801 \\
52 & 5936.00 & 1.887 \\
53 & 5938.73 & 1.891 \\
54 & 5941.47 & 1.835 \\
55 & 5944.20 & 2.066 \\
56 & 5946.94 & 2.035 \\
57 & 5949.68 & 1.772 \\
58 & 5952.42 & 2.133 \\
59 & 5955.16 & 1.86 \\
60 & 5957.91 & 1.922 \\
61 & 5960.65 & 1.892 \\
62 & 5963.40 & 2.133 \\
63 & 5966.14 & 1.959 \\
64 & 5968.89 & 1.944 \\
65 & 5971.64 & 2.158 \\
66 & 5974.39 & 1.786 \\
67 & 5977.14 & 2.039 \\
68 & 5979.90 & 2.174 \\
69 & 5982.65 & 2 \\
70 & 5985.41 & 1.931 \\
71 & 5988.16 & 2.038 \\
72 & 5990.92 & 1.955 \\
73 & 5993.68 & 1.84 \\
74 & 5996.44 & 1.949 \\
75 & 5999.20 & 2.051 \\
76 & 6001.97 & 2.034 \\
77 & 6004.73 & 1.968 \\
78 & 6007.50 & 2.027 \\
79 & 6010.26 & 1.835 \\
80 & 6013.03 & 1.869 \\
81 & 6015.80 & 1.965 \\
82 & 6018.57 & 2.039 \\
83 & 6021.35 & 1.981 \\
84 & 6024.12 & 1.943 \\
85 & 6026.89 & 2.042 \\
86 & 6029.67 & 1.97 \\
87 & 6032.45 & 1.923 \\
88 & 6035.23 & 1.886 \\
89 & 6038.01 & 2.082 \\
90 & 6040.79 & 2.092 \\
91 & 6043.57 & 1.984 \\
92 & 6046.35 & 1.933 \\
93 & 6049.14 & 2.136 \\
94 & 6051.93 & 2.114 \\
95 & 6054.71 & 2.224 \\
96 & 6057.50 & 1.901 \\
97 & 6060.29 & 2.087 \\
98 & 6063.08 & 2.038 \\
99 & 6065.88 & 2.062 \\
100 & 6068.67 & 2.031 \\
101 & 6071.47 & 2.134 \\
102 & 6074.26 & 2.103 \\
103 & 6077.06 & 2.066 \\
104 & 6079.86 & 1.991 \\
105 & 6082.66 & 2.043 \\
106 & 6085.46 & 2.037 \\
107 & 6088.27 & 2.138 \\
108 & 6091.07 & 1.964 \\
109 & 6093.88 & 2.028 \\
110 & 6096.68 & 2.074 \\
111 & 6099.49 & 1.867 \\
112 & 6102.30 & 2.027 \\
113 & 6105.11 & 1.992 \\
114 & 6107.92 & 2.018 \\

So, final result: 0.05 mag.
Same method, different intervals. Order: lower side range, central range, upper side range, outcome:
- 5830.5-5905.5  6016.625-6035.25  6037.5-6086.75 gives 0.03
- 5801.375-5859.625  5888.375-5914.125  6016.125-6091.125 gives 0.17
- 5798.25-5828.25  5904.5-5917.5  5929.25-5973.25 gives 0.03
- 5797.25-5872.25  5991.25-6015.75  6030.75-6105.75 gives 0.04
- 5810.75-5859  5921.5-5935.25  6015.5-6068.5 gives -0.01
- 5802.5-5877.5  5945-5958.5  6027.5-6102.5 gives 0.04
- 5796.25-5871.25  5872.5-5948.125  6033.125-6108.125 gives 0.07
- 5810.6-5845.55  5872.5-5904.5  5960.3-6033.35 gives 0.14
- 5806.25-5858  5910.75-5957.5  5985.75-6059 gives 0.02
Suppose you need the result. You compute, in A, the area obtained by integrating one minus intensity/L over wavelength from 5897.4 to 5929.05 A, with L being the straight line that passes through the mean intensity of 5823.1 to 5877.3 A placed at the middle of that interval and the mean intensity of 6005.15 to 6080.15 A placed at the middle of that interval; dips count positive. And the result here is 0.6 A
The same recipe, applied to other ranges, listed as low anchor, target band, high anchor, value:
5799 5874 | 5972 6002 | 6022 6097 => 0.58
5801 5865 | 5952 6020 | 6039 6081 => 2.08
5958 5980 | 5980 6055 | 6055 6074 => 1.26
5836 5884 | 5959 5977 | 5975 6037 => -0.11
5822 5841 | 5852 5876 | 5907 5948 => 1.43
